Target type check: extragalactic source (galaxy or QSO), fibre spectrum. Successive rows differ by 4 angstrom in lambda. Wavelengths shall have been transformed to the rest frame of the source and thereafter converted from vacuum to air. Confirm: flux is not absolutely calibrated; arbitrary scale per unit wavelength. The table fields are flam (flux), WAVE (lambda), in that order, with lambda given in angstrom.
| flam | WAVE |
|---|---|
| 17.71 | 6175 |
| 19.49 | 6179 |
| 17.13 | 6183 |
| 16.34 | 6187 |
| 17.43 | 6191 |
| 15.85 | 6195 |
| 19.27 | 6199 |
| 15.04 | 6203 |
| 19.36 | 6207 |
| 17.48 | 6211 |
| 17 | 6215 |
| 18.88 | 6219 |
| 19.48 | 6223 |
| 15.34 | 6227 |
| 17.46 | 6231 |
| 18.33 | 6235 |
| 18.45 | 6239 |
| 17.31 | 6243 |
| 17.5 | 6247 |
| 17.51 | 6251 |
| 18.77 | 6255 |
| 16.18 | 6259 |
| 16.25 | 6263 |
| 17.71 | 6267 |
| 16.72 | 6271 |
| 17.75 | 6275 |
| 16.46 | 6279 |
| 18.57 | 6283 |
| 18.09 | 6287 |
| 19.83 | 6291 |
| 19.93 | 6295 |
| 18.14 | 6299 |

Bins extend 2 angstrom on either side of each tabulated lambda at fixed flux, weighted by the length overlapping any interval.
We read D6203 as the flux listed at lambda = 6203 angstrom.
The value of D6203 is 15.04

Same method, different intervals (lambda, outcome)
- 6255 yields 18.77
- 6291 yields 19.83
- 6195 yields 15.85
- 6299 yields 18.14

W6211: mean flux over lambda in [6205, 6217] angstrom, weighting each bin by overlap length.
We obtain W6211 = 17.9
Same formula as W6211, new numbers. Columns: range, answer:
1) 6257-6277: 16.9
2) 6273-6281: 17.1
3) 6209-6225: 18.2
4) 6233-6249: 17.9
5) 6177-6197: 17.2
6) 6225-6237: 17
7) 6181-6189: 16.7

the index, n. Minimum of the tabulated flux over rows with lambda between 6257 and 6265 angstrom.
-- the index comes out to 16.18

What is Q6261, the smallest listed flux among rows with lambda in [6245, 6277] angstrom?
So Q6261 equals 16.18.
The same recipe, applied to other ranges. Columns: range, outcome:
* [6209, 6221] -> 17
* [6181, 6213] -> 15.04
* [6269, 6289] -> 16.46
